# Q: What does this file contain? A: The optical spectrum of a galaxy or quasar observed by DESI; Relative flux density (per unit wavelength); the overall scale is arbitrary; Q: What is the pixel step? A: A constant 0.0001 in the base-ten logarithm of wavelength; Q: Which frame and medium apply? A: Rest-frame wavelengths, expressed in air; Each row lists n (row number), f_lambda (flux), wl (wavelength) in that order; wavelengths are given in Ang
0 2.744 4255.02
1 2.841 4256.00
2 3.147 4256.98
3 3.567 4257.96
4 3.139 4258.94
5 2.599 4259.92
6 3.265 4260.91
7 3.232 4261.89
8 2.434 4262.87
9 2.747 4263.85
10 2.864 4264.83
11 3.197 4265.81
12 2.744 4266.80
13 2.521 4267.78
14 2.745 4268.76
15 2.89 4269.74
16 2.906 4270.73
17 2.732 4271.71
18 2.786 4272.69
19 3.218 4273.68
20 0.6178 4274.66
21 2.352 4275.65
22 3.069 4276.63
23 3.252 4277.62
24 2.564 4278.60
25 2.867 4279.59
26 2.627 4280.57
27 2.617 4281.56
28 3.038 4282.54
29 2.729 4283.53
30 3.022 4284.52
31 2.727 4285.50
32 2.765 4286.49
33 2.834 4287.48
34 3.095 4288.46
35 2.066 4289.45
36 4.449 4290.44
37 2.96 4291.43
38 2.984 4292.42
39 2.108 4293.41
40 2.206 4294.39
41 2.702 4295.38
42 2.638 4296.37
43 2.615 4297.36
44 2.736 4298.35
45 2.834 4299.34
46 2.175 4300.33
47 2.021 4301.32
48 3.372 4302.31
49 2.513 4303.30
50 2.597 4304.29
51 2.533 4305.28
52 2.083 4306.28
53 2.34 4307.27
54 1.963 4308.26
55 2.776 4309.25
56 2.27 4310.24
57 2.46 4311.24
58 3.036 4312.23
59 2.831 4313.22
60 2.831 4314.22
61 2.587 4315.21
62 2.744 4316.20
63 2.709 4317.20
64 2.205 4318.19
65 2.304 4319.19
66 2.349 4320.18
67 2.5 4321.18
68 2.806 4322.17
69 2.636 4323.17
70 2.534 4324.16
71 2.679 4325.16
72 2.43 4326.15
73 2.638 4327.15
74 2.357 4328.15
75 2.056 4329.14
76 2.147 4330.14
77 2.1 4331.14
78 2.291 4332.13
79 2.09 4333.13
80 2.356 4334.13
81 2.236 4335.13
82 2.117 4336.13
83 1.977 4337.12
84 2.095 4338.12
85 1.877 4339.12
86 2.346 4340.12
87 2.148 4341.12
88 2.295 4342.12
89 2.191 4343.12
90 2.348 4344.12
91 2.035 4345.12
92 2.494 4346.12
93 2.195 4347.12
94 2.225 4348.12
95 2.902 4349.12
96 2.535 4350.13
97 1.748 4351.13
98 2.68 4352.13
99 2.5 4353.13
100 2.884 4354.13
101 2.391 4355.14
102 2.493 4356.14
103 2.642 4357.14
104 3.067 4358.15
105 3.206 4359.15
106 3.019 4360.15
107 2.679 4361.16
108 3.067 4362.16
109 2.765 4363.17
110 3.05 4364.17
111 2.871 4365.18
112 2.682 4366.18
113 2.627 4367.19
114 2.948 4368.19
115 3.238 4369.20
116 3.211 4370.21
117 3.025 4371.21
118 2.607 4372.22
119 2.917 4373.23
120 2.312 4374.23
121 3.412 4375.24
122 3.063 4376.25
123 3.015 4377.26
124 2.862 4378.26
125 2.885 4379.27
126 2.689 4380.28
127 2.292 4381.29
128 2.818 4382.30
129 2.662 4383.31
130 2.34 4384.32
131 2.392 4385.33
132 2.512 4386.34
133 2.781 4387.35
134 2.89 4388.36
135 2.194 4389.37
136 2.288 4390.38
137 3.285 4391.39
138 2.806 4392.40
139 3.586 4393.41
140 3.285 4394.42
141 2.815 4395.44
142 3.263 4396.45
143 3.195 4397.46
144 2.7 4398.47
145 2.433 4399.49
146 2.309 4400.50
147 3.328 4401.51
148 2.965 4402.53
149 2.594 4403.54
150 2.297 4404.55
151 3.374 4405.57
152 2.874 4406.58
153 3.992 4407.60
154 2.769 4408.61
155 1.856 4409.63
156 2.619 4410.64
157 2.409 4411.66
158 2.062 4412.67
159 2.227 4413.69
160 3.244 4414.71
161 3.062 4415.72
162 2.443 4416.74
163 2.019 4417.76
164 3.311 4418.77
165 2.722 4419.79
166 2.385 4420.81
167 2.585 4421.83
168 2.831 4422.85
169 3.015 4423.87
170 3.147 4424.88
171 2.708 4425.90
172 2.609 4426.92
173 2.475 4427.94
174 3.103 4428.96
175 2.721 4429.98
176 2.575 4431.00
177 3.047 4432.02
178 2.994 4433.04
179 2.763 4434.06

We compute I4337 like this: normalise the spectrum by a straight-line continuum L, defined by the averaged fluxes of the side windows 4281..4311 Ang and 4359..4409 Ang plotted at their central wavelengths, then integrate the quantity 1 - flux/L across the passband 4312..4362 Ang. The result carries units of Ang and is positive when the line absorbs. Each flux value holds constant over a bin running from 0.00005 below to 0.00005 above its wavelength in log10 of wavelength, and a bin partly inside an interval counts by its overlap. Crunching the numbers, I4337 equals 5.45 Ang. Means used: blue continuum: 2.66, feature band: 2.45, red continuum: 2.86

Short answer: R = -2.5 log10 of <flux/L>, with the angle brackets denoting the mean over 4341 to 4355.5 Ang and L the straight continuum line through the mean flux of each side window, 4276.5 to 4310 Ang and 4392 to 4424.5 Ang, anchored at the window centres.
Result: 0.16 mag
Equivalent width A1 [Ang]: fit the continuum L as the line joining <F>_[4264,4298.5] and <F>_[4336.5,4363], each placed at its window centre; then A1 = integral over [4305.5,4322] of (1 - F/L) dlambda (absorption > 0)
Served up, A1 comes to 0.7 Ang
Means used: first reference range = 2.75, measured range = 2.51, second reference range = 2.47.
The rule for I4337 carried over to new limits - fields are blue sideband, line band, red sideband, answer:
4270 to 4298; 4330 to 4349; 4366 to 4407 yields 3.97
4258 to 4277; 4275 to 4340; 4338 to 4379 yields 3.84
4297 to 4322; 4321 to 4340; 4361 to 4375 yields 2.48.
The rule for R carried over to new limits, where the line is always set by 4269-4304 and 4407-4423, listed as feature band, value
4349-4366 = -0.019 mag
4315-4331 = 0.097 mag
